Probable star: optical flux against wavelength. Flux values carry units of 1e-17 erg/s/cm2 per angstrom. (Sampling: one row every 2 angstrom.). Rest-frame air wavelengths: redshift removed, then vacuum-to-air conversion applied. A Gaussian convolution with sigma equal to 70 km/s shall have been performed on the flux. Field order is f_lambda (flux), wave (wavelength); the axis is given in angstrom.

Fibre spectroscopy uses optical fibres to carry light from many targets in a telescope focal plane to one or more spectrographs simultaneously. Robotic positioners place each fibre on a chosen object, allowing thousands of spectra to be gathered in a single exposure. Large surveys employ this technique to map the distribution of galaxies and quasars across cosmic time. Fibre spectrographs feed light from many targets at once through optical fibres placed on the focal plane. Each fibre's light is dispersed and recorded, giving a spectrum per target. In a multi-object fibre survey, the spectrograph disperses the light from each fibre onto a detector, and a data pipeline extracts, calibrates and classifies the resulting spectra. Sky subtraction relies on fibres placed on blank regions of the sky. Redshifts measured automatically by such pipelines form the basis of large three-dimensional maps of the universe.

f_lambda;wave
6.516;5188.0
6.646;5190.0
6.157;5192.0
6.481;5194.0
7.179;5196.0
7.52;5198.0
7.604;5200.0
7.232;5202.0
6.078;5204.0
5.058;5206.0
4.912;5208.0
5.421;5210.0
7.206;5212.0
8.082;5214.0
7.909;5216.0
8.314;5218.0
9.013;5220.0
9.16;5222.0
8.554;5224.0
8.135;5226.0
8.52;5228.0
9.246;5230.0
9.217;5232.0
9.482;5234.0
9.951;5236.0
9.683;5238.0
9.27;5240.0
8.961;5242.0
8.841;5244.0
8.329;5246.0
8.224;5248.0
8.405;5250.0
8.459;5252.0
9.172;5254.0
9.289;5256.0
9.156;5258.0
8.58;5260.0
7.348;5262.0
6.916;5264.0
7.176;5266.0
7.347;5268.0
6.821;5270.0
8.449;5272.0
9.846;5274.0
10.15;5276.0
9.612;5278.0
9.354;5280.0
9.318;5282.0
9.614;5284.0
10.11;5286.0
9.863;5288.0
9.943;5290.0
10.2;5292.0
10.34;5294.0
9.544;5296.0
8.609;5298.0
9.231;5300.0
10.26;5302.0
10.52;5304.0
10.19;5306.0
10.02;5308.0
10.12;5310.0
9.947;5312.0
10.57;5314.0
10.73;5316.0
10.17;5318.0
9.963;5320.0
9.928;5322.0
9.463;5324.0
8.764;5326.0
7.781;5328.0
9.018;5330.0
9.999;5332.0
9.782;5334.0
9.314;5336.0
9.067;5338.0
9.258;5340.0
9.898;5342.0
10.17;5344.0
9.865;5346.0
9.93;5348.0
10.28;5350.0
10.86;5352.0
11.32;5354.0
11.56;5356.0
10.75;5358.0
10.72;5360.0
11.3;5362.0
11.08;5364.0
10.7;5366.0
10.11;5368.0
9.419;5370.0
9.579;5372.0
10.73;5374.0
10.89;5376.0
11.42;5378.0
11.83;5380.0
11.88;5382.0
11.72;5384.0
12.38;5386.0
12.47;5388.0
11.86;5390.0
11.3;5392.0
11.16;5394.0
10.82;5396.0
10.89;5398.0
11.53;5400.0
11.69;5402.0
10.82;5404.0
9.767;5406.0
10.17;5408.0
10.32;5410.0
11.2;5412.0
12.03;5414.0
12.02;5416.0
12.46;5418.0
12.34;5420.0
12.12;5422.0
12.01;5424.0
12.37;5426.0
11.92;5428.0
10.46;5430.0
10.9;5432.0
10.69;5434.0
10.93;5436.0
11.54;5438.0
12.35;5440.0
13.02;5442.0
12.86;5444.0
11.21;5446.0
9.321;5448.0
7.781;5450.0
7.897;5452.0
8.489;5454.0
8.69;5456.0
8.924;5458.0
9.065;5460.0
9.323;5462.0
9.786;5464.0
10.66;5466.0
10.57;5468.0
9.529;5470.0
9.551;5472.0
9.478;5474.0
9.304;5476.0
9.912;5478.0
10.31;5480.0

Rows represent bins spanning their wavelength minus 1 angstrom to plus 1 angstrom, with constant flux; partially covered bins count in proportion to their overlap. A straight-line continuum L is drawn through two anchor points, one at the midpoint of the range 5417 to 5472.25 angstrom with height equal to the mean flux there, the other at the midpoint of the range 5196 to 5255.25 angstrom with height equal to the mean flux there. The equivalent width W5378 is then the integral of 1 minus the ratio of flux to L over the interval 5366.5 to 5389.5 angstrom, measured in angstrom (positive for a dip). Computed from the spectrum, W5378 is -3.0 angstrom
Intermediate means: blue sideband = 8.13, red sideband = 10.6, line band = 11.1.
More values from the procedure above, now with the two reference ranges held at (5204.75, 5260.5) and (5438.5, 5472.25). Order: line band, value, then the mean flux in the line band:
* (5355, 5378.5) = -3.4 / 10.7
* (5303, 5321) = -2.6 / 10.2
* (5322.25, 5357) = -2.4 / 9.79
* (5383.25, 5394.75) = -2.8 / 11.8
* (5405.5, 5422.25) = -3.0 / 11.4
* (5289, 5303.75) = -1.6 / 9.77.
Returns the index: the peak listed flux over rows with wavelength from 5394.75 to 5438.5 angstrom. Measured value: 12.46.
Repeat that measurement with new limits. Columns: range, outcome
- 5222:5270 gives 9.951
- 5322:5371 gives 11.56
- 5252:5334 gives 10.73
